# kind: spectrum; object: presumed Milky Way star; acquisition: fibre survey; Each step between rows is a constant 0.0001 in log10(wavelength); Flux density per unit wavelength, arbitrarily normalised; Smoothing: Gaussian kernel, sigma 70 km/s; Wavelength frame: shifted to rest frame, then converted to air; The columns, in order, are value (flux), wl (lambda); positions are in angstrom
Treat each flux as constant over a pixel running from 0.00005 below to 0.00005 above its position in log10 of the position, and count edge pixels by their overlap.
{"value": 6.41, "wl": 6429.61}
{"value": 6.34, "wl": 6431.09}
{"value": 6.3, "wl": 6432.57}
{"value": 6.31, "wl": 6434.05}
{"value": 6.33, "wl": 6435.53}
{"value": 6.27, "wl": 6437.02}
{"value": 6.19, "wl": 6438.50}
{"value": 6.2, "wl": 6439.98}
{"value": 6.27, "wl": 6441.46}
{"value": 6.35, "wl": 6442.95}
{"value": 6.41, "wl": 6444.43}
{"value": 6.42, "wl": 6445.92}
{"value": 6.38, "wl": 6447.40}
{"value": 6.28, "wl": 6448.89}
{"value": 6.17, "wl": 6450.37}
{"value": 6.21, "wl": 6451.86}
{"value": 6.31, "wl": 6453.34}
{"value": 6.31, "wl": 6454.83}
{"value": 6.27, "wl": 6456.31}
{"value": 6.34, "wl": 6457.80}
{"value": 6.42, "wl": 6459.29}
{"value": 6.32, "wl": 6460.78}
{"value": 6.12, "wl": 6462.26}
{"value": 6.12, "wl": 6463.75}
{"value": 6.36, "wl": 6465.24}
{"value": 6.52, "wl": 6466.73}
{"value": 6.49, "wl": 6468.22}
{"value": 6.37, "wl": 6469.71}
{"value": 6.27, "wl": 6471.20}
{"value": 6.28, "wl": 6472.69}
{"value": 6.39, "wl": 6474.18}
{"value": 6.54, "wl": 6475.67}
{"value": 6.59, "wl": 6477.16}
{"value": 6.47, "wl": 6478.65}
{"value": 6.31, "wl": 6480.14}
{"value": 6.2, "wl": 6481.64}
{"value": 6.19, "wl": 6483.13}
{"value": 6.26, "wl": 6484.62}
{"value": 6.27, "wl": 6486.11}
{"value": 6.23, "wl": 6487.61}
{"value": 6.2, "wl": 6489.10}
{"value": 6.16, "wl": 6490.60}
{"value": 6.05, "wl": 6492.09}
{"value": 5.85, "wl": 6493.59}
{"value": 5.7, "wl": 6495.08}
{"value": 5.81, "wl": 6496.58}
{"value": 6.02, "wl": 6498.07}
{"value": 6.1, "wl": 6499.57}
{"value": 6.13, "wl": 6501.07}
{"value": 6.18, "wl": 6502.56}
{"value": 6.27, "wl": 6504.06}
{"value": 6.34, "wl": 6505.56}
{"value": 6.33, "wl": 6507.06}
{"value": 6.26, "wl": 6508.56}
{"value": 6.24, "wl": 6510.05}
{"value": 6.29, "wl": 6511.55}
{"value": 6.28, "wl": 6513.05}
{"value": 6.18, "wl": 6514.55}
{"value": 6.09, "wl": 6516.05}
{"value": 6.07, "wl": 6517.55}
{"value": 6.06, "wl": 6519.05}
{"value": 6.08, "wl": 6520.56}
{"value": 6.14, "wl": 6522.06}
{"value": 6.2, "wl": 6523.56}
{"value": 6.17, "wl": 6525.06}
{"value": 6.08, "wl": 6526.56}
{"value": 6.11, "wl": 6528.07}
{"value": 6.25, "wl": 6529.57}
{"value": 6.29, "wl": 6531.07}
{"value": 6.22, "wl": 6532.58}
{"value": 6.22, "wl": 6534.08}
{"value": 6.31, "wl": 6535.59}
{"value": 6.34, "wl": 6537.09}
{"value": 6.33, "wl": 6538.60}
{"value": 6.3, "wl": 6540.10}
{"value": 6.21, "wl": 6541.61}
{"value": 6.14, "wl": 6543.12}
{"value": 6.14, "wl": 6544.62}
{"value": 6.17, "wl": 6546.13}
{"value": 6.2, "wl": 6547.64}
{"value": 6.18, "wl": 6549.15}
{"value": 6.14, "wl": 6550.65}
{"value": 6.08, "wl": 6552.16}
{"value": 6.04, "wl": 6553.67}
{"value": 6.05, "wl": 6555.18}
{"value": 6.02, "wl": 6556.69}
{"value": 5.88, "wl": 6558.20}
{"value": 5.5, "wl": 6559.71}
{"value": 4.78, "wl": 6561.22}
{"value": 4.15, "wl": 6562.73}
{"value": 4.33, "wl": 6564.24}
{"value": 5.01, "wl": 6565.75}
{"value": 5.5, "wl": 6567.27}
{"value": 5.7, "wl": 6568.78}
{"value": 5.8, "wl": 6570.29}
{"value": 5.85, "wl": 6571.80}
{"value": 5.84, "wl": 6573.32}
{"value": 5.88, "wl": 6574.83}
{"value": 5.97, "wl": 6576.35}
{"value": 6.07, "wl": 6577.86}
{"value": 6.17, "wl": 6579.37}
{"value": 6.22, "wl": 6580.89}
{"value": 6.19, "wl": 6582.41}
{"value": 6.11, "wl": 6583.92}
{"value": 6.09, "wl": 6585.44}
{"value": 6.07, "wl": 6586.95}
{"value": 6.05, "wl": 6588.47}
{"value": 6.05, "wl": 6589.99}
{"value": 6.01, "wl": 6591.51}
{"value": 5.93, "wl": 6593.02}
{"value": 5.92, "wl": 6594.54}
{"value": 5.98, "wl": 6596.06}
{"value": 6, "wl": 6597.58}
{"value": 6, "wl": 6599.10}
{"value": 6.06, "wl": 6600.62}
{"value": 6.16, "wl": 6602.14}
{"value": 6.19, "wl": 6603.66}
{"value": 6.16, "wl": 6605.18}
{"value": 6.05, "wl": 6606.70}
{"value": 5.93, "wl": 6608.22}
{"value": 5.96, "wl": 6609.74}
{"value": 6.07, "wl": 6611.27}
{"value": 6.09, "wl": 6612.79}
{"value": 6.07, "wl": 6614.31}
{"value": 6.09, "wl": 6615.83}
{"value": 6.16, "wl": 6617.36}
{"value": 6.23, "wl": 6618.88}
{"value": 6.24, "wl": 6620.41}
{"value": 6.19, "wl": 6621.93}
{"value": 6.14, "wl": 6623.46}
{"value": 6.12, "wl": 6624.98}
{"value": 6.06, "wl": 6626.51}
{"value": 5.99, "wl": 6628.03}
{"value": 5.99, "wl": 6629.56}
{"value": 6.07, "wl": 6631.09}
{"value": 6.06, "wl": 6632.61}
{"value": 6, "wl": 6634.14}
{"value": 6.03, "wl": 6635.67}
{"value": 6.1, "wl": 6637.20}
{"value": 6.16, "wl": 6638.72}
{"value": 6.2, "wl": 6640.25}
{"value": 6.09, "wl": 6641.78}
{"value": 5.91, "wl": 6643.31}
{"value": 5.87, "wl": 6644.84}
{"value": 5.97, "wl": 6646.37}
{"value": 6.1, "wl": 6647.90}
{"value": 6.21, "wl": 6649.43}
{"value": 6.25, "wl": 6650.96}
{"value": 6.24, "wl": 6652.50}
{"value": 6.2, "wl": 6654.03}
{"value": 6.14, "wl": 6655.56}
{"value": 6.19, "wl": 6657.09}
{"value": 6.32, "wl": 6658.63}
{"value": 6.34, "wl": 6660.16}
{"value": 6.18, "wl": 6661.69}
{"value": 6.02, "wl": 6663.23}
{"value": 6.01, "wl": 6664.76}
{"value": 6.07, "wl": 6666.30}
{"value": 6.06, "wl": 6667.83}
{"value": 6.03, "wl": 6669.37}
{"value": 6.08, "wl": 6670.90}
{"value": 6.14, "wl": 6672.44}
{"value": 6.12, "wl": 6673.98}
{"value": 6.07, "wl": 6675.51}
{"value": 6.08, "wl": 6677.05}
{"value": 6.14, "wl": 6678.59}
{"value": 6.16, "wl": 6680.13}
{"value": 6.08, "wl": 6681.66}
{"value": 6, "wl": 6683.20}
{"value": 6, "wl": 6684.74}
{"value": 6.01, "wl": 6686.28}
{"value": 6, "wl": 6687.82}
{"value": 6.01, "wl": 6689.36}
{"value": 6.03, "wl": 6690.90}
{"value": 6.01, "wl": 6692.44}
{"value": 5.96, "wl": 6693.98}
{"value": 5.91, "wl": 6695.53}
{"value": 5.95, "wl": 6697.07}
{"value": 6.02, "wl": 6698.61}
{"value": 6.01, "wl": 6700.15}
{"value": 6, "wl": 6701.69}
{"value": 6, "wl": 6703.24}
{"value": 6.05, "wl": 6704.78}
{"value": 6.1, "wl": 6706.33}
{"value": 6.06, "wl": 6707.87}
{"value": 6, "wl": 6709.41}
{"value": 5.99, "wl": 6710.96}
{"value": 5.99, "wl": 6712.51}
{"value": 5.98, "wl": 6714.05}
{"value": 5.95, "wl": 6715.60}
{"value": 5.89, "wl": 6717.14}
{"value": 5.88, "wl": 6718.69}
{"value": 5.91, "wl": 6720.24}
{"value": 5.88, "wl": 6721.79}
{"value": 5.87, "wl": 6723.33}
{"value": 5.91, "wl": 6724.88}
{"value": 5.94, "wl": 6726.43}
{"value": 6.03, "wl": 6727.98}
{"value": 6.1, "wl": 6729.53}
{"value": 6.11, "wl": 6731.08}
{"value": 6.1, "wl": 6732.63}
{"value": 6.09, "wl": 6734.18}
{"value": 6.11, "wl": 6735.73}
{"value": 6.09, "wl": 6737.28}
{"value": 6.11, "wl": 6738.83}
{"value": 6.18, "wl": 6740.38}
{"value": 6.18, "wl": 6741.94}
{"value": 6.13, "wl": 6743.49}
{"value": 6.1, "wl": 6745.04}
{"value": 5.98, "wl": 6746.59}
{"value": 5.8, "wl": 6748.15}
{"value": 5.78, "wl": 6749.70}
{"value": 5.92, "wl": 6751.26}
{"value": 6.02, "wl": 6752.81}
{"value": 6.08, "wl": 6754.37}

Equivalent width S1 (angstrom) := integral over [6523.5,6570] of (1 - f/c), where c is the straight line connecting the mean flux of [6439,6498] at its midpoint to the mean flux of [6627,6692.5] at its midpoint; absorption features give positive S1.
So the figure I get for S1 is 2.2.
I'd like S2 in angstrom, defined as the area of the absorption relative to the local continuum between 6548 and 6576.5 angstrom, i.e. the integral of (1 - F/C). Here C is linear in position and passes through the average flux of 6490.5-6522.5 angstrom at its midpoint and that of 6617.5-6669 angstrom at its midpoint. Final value 2.3 angstrom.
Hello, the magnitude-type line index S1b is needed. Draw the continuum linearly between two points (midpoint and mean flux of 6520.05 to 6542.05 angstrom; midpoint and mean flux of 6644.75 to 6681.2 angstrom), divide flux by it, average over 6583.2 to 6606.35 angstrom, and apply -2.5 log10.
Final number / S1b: 0.022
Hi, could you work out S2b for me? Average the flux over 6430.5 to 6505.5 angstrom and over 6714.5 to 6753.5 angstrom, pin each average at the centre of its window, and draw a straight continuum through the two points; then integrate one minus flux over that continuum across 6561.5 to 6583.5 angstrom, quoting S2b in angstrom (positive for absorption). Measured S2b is 2.0 angstrom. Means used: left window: 6.26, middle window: 5.61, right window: 6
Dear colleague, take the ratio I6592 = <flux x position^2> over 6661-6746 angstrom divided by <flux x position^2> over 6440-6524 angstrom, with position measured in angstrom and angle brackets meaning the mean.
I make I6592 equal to 1.03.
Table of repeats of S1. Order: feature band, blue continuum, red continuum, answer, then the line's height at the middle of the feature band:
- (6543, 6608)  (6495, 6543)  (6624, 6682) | 2.9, 6.15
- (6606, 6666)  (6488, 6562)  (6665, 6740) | -0.5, 6.05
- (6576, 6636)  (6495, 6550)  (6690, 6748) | 0.3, 6.11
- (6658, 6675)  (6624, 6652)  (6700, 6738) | -0.2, 6.04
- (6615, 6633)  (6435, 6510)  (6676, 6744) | 0.0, 6.11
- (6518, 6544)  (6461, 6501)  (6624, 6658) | -0.1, 6.18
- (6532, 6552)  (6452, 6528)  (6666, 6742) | -0.1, 6.18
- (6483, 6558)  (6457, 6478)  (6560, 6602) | -0.9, 6.09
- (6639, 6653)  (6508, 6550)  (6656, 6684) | 0.1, 6.13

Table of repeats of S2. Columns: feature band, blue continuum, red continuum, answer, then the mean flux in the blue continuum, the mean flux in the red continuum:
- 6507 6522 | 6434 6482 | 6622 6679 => 0.20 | 6.33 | 6.1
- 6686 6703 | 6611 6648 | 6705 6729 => 0.00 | 6.08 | 5.96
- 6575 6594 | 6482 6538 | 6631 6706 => 0.16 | 6.16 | 6.07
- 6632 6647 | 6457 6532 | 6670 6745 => 0.13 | 6.22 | 6.03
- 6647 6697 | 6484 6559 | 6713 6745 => -0.30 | 6.15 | 6.02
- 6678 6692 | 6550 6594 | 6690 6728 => -0.26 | 5.78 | 5.97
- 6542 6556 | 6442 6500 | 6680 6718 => 0.10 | 6.26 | 6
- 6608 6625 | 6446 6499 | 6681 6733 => -0.06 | 6.25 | 5.99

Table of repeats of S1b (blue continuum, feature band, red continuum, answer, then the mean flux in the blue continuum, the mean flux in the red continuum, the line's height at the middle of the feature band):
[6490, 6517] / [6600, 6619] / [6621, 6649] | 0.00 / 6.13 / 6.06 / 6.08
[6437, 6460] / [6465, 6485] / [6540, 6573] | -0.04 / 6.3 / 5.72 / 6.16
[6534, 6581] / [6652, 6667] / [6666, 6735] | -0.04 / 5.85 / 6.02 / 5.97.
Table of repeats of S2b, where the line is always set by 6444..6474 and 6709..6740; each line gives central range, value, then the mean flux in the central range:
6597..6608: 0.1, 6.08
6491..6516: 0.6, 6.13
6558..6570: 2.1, 5.1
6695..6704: 0.1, 5.99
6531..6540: -0.1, 6.29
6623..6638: 0.1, 6.06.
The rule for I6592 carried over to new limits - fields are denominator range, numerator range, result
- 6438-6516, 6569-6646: 1.01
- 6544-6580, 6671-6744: 1.10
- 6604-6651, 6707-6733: 1.01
